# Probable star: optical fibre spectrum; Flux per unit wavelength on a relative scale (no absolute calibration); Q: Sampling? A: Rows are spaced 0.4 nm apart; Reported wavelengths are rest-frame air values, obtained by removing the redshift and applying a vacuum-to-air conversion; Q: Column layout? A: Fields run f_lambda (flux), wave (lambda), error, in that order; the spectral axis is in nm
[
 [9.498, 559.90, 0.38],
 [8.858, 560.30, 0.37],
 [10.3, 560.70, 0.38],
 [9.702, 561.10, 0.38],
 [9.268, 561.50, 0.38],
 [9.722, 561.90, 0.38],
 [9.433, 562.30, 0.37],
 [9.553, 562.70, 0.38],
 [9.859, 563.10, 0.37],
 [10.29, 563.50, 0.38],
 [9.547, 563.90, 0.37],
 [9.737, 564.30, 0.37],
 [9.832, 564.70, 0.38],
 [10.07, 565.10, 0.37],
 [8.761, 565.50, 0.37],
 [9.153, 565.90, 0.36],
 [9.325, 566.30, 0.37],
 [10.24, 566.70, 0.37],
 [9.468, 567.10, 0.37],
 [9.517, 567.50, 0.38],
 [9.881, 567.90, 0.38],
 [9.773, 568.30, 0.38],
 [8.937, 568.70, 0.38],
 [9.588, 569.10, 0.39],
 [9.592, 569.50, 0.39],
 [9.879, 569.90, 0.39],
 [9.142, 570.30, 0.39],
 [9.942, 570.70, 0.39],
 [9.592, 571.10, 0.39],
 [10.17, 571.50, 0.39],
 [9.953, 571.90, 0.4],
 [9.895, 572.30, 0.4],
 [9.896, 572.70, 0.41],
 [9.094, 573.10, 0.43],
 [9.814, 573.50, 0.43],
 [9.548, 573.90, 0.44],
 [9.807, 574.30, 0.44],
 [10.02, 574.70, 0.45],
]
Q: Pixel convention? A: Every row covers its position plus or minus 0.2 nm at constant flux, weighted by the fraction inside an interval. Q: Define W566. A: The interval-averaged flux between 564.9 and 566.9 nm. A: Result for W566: 9.51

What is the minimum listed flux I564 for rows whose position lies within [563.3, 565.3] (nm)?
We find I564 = 9.547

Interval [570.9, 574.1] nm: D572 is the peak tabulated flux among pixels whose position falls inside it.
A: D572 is 10.17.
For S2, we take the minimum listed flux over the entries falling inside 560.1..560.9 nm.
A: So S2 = 8.858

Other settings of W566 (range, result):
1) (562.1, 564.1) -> 9.74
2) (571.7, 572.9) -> 9.91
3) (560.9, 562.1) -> 9.56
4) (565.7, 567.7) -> 9.54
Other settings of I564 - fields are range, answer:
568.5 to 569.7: 8.937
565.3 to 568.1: 8.761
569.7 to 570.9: 9.142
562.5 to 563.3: 9.553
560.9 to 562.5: 9.268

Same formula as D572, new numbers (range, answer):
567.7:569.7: 9.881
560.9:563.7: 10.29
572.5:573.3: 9.896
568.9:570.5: 9.879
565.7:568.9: 10.24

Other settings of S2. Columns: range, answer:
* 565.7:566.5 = 9.153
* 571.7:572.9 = 9.895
